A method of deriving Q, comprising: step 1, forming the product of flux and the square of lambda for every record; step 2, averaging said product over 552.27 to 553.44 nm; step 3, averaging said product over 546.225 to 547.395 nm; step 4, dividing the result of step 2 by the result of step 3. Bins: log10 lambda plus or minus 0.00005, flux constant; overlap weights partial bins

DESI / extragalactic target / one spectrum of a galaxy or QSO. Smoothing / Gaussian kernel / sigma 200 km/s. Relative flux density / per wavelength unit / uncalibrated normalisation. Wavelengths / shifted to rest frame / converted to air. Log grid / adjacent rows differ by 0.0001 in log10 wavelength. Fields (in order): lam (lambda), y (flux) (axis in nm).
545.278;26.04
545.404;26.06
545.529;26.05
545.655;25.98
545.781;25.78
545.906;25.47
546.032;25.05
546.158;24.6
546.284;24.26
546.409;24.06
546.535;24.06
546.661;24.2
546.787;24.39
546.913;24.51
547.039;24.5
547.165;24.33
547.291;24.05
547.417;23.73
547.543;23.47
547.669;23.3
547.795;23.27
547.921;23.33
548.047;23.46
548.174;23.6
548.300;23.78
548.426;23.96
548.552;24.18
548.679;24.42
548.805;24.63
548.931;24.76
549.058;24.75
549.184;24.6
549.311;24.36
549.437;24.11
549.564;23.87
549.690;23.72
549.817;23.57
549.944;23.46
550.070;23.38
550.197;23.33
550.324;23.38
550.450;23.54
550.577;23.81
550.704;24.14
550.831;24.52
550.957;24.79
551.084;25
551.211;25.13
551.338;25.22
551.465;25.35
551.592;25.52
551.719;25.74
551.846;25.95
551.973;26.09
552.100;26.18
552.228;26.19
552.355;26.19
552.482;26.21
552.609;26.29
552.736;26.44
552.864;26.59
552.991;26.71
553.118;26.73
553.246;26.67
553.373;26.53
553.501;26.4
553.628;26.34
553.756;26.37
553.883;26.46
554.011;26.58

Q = 1.12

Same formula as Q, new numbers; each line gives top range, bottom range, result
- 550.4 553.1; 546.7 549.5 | 1.08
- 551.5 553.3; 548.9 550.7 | 1.11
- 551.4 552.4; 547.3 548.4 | 1.12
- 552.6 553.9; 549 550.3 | 1.12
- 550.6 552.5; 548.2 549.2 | 1.05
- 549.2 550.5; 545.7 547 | 0.97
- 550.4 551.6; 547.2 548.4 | 1.06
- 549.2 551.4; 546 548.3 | 1.02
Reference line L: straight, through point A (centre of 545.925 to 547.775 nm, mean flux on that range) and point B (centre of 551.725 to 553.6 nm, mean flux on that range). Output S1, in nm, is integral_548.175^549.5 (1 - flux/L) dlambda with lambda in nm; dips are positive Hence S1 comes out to 0.03 nm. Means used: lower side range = 24.2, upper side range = 26.3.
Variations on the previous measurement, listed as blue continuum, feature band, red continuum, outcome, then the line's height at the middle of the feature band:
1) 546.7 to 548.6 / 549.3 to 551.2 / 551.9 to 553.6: 0.09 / 25.2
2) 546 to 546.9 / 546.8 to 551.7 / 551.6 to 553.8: 0.21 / 25.2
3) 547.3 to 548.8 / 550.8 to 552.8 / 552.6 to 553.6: 0.01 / 25.8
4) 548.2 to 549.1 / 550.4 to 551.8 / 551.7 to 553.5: 0.04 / 25.6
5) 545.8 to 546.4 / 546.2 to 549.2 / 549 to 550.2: 0.05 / 24.4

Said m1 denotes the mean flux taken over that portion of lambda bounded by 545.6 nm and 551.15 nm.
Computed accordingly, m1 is 24.2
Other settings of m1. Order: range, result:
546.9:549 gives 23.9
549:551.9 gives 24.4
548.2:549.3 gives 24.4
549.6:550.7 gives 23.6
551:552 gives 25.5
